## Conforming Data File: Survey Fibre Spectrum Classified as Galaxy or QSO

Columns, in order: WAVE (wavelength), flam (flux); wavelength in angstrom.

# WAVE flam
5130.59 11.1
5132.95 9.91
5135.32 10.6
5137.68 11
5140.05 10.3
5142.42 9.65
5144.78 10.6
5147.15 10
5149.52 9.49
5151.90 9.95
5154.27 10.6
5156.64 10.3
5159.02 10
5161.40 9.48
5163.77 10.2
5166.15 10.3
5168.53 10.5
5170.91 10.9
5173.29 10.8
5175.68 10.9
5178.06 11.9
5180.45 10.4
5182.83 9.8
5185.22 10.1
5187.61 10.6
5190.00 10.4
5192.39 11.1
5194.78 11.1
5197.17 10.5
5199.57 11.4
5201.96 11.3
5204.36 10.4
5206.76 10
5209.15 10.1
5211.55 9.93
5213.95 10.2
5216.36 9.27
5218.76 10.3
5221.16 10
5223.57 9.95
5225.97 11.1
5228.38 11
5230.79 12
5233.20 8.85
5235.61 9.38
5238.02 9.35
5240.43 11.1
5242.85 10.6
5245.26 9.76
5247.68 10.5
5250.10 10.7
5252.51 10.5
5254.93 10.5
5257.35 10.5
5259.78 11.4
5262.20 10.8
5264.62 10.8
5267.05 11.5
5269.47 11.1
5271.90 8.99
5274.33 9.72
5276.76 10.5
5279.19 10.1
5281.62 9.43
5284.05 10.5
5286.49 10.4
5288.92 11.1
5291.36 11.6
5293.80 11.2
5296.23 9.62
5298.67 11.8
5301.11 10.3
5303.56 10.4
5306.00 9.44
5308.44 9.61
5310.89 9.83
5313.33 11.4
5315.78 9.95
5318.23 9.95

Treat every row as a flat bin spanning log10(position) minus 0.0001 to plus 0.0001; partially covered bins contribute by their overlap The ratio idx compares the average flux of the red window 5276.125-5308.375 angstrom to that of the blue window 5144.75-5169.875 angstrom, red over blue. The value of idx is 1.03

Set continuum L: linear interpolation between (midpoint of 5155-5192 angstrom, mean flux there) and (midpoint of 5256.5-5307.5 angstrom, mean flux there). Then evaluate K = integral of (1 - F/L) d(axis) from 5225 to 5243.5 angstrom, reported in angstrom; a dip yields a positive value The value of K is 0.2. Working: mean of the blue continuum 10.5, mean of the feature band 10.4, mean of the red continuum 10.5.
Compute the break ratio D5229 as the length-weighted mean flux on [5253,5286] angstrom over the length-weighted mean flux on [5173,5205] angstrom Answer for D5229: 0.97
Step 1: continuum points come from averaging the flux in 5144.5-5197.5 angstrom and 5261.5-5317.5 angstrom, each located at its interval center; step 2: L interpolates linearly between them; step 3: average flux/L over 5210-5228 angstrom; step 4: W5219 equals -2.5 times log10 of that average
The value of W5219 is 0.03 mag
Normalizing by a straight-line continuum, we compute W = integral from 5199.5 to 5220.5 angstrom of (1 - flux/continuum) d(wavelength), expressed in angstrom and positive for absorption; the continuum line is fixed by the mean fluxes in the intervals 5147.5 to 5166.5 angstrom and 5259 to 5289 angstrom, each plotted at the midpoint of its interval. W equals -0.08 angstrom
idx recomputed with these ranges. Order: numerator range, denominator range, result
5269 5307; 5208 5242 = 1.02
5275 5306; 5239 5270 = 0.98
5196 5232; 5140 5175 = 1.03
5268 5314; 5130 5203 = 0.99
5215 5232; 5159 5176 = 1.01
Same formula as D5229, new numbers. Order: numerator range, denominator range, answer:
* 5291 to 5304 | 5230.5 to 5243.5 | 1.07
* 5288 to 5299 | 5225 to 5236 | 1.05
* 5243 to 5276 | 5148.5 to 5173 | 1.03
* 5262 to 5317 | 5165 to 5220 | 0.99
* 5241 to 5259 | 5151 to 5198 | 1.00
